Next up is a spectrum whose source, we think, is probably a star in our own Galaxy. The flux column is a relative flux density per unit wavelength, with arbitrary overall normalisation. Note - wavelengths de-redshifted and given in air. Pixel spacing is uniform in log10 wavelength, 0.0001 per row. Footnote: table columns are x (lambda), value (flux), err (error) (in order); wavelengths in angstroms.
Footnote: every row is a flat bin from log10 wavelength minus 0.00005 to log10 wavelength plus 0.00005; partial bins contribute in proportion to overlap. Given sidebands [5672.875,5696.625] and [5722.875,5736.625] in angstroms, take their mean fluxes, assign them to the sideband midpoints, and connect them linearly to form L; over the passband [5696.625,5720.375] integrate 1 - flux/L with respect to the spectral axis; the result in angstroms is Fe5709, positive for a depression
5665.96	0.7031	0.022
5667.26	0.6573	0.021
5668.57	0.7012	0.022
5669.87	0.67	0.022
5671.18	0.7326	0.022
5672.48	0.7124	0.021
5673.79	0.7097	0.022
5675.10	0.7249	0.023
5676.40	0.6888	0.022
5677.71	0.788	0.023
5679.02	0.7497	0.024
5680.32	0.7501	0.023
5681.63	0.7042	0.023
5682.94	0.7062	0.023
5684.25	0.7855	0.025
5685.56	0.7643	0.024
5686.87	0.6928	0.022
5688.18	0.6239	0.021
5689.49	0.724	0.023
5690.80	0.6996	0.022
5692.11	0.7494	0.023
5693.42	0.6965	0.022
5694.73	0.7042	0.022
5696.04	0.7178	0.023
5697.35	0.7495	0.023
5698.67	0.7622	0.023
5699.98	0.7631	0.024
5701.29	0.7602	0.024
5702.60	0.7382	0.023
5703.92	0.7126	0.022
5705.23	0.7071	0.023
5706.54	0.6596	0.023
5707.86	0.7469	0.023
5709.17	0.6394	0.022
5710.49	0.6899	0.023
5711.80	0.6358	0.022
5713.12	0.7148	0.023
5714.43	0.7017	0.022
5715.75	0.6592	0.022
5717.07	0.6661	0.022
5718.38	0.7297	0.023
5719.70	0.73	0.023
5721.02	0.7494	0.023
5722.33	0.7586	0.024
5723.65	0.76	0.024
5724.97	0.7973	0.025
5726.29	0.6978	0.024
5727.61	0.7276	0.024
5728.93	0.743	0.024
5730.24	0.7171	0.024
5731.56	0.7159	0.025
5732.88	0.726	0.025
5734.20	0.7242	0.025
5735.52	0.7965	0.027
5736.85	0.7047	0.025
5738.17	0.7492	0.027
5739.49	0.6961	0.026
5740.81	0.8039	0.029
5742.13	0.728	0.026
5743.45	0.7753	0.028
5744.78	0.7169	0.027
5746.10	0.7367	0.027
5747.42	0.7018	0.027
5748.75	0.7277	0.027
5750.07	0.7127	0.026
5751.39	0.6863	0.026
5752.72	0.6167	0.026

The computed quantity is 0.7 angstroms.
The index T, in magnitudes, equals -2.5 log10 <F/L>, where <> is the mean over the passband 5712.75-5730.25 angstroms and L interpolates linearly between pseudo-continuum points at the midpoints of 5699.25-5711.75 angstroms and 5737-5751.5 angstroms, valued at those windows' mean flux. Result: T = -0.01 mag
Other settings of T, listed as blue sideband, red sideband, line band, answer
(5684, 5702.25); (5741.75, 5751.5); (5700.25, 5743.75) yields 0.004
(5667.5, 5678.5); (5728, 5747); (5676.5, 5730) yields 0.006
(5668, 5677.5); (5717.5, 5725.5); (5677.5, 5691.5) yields -0.007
